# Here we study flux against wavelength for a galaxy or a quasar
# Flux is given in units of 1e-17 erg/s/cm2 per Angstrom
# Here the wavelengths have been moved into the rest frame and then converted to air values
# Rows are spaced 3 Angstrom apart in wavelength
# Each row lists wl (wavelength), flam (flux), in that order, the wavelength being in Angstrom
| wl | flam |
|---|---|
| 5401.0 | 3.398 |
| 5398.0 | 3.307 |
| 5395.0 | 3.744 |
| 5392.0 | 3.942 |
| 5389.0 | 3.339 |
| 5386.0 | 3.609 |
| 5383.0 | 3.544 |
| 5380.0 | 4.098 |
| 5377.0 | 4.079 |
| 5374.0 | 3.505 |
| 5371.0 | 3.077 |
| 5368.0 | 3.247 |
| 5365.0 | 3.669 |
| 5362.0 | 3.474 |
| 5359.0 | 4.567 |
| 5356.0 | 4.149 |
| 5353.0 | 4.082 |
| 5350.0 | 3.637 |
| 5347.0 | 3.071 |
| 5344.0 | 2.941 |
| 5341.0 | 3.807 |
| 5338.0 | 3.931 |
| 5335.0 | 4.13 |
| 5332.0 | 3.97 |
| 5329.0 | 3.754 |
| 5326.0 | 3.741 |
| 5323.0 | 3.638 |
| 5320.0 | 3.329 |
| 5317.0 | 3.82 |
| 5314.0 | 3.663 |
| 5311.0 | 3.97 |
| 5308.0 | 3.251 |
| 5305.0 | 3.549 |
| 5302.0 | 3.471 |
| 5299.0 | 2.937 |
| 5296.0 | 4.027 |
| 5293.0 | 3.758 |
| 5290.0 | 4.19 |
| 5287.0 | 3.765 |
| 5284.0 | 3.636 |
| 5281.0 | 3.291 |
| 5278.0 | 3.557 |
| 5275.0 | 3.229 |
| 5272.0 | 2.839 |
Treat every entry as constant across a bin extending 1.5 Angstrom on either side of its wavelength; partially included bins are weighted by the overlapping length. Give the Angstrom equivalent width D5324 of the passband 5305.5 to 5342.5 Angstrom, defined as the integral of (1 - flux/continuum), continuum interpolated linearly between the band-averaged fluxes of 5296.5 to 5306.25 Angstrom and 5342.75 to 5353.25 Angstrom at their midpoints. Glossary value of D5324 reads -4.0 Angstrom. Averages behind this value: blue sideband 3.39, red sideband 3.37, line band 3.74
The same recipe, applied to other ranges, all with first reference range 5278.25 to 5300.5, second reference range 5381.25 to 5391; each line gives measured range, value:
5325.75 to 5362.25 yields -2.2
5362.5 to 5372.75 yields 0.6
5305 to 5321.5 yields 0.1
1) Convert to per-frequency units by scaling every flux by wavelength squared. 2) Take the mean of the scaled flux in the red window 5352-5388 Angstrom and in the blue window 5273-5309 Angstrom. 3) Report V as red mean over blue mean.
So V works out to 1.09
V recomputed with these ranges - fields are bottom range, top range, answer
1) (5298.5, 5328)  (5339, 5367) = 1.06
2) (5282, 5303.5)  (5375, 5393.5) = 1.06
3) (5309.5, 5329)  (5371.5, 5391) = 1.02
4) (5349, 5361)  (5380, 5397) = 0.91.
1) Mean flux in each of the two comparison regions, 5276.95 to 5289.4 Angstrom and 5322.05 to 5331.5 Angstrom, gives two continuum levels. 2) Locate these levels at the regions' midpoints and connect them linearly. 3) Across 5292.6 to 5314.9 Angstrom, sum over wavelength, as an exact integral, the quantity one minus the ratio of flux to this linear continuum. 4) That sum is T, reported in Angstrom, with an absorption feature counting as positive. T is 0.6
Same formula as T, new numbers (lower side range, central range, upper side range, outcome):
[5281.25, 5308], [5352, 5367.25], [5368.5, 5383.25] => -1.3 Angstrom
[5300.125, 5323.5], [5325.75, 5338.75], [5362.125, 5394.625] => -1.2 Angstrom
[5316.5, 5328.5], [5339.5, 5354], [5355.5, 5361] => 2.2 Angstrom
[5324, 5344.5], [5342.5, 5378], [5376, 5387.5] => 1.8 Angstrom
